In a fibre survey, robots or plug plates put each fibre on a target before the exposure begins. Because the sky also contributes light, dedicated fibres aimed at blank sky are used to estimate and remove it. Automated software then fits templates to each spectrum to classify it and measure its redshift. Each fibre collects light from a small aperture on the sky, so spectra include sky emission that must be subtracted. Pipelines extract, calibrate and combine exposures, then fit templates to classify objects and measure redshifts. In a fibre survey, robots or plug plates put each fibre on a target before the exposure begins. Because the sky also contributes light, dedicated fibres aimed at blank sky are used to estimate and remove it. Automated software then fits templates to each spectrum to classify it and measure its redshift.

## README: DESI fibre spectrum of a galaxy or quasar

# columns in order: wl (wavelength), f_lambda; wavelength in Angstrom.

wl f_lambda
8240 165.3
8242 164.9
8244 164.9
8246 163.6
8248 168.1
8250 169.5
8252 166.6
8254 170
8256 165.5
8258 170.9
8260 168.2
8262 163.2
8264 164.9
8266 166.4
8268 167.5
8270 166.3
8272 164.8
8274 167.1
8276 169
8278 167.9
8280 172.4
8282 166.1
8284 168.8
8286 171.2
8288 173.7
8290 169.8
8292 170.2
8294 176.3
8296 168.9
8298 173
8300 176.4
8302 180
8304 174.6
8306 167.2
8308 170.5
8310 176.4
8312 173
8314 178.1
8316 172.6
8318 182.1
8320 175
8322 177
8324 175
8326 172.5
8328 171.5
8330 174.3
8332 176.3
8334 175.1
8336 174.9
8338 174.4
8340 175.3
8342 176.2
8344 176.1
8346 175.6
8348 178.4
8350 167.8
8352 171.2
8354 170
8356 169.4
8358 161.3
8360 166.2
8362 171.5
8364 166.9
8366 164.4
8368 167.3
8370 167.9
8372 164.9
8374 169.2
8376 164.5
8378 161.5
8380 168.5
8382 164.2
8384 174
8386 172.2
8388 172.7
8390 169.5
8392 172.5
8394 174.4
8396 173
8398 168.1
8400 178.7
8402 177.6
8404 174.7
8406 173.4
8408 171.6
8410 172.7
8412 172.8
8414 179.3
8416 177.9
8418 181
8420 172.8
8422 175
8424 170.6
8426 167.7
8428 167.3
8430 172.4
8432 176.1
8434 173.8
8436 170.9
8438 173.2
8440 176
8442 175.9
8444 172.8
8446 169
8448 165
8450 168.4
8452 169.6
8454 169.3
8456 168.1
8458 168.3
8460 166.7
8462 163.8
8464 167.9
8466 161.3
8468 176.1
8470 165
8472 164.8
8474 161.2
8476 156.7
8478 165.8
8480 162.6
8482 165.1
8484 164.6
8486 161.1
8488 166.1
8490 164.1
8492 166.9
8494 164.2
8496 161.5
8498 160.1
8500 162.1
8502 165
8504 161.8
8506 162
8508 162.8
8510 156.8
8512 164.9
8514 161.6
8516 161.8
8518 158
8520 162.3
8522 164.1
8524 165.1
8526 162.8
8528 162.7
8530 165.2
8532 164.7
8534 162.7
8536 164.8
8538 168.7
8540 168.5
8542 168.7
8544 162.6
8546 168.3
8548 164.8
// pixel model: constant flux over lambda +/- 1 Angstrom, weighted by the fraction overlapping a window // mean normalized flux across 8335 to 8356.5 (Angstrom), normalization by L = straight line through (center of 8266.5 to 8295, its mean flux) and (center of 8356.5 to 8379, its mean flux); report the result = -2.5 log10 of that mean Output -0.04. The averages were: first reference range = 169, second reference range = 166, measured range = 174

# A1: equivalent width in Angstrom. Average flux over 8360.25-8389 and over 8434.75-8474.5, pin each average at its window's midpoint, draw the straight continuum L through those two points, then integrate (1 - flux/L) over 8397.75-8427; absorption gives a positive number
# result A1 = -1.1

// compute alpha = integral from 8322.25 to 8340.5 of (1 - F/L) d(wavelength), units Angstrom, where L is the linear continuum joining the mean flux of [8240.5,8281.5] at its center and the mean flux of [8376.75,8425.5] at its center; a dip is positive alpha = -0.5 Angstrom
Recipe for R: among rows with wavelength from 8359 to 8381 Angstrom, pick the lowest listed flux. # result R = 161.5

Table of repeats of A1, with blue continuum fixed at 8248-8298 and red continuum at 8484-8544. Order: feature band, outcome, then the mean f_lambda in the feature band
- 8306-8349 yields -2.0 Angstrom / 175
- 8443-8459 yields -0.4 Angstrom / 169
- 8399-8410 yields -0.6 Angstrom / 175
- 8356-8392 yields -0.3 Angstrom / 168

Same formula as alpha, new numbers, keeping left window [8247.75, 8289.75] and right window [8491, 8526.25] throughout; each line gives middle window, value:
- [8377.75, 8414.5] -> -1.6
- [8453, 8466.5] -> -0.3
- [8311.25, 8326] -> -0.8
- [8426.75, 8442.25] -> -0.8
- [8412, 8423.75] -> -0.8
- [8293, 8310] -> -0.6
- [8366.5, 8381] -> -0.1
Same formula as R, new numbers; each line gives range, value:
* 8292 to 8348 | 167.2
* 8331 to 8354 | 167.8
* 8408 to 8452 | 165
